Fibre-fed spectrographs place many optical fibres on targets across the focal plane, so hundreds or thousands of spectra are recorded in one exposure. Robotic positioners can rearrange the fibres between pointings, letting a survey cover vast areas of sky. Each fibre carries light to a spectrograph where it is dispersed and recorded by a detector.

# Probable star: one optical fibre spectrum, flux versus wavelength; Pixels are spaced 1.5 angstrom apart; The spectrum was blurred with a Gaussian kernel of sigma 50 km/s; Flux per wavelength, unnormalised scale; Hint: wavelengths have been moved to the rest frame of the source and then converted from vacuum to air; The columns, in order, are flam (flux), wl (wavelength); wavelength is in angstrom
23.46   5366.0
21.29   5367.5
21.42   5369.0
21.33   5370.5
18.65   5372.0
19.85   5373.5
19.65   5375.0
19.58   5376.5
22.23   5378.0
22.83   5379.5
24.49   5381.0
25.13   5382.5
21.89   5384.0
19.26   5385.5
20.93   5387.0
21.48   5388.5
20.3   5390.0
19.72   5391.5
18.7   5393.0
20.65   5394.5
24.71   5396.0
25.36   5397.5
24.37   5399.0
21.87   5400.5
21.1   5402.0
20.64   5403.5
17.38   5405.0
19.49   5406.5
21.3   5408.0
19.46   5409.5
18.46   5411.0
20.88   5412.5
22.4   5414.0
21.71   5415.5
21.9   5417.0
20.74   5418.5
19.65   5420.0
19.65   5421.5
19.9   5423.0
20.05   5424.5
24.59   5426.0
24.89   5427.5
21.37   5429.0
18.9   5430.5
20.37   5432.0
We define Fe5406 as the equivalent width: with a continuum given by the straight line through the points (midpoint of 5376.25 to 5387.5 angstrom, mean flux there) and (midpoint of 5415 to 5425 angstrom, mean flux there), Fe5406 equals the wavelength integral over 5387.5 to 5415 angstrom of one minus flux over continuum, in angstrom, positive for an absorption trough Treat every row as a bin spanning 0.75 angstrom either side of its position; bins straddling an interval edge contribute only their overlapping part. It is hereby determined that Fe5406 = 0.4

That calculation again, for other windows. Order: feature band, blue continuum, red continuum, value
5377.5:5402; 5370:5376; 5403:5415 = -2.7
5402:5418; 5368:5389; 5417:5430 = 0.7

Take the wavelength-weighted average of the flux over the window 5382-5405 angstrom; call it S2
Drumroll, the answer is 21.6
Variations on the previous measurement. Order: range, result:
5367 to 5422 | 21.1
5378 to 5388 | 22.4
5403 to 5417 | 20.3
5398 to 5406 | 21.2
